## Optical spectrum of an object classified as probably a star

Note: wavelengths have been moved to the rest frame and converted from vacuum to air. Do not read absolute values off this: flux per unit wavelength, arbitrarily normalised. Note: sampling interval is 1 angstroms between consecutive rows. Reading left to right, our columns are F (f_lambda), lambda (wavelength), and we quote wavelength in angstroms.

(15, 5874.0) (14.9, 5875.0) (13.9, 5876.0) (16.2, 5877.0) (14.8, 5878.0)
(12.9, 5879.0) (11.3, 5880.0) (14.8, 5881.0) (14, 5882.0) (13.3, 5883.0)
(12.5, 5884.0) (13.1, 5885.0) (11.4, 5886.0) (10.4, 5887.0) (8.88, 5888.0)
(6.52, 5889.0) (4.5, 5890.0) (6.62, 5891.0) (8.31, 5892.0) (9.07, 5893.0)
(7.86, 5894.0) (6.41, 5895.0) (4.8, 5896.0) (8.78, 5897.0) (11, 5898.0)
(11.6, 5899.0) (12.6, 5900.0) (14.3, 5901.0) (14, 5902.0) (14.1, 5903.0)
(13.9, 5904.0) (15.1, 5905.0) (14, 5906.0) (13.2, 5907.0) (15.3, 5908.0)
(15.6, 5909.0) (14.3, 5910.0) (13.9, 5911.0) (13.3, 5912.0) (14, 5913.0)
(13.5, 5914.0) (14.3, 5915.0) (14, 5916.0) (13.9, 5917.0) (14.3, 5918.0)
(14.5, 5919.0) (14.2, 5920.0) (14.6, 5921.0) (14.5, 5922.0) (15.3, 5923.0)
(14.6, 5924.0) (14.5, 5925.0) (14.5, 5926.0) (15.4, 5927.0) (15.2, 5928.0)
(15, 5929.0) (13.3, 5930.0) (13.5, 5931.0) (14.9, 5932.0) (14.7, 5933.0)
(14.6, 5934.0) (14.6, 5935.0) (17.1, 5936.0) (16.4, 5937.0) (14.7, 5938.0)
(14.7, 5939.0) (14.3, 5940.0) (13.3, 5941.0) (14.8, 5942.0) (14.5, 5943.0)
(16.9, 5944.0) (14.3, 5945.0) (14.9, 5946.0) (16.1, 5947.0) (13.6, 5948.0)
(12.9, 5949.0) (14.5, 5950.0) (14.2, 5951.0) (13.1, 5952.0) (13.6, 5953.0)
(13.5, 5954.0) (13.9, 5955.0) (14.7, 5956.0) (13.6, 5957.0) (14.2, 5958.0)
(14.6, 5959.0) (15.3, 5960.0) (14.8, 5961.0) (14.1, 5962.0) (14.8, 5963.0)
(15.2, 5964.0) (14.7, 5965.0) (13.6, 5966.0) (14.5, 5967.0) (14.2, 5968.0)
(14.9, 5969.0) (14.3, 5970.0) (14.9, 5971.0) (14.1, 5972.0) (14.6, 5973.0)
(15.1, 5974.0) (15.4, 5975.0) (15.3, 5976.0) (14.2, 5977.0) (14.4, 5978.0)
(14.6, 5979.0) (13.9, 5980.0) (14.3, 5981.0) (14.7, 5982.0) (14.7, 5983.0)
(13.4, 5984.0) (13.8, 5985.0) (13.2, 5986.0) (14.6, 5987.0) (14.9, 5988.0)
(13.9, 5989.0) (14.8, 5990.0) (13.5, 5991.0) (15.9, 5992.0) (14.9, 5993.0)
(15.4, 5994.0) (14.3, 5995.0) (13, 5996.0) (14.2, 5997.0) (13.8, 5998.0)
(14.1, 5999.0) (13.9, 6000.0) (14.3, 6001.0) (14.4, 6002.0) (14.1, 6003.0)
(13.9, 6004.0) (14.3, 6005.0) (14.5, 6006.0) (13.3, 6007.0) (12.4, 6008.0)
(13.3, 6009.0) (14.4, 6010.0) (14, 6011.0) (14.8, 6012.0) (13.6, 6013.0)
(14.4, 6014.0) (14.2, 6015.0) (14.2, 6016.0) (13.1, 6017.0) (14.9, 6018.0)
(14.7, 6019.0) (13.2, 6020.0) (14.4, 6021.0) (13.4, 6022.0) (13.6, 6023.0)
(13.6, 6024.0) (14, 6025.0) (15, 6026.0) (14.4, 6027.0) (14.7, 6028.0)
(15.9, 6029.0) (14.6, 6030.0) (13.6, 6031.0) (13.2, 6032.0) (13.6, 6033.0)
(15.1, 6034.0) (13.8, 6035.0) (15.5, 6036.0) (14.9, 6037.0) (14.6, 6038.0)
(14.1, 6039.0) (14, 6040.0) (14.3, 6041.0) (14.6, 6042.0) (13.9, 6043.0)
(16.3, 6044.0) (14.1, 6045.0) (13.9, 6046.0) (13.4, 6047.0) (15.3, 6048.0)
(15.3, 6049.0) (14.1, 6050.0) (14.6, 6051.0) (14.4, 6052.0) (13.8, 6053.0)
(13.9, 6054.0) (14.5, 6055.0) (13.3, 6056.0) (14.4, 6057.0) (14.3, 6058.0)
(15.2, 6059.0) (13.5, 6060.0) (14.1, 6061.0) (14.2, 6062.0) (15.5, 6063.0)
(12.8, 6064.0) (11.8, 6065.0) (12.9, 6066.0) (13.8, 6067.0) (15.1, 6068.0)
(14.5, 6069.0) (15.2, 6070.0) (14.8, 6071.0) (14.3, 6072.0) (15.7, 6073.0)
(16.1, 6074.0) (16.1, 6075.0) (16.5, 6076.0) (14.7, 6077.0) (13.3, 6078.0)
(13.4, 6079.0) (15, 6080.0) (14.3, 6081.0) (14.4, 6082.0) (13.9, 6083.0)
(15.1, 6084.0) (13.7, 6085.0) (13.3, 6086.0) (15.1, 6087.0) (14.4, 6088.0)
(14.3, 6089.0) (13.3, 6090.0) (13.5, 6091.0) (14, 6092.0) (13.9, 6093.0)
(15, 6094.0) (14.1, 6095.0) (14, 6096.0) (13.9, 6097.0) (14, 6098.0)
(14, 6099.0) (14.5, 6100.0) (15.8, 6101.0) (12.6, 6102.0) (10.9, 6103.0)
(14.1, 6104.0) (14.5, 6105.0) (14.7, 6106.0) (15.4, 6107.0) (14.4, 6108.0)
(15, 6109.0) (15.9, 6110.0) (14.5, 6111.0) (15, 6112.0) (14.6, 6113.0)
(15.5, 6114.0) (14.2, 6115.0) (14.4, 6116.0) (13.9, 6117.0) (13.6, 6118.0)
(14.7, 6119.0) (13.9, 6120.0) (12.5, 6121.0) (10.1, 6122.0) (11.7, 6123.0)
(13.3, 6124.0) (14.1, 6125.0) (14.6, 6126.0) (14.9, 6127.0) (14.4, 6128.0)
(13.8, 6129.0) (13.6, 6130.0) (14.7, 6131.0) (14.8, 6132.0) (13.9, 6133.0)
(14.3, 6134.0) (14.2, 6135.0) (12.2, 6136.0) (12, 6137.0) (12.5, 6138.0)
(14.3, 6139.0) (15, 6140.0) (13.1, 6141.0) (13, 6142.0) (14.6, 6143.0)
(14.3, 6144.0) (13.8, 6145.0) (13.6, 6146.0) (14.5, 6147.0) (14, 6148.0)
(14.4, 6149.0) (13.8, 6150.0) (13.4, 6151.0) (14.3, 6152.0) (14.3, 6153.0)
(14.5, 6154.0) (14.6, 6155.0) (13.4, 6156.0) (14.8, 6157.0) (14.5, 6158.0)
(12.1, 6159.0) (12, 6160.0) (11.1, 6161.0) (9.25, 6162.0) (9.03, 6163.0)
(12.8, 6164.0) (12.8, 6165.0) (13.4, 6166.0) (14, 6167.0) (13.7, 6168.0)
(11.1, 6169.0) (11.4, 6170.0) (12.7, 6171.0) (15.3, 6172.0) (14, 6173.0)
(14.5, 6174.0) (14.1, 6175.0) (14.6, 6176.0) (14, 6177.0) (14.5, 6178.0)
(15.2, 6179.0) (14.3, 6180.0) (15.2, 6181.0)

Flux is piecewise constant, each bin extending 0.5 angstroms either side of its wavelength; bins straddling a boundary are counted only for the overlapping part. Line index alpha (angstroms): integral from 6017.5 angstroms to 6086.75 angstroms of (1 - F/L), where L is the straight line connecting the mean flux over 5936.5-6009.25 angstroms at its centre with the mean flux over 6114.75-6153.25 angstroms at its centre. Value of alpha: -1.45 angstroms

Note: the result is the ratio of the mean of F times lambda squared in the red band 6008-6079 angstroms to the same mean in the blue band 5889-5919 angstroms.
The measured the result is 1.3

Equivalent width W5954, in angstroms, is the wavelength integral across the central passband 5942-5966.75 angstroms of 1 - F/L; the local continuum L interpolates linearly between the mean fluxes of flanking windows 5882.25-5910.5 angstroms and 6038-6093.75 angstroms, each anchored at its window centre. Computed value -4.39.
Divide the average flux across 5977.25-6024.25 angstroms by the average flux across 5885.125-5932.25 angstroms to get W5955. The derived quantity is 1.1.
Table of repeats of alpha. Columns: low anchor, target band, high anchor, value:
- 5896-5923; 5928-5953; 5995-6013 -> -1.7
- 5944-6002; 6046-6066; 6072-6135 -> 0.3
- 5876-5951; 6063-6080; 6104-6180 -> -1.1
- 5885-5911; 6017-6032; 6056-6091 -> -0.9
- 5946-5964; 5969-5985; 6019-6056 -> -0.3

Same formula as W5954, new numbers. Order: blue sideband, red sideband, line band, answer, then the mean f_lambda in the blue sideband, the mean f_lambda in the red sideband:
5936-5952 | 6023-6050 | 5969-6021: 1.09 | 14.7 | 14.4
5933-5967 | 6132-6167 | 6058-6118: -2.64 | 14.5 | 13.4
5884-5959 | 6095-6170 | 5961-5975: -1.31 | 13.2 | 13.7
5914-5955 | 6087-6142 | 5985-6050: 0.15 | 14.5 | 14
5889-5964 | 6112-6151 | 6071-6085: -1.07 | 13.5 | 13.8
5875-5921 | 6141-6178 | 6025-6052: -3.39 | 12.3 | 13.4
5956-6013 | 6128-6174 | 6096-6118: -1.11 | 14.3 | 13.4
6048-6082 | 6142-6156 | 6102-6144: 0.84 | 14.4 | 14.1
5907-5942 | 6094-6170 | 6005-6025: 0.37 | 14.5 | 13.7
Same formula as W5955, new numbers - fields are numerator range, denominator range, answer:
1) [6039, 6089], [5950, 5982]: 1.00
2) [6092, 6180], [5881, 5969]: 1.03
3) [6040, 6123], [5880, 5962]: 1.07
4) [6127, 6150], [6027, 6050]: 0.96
